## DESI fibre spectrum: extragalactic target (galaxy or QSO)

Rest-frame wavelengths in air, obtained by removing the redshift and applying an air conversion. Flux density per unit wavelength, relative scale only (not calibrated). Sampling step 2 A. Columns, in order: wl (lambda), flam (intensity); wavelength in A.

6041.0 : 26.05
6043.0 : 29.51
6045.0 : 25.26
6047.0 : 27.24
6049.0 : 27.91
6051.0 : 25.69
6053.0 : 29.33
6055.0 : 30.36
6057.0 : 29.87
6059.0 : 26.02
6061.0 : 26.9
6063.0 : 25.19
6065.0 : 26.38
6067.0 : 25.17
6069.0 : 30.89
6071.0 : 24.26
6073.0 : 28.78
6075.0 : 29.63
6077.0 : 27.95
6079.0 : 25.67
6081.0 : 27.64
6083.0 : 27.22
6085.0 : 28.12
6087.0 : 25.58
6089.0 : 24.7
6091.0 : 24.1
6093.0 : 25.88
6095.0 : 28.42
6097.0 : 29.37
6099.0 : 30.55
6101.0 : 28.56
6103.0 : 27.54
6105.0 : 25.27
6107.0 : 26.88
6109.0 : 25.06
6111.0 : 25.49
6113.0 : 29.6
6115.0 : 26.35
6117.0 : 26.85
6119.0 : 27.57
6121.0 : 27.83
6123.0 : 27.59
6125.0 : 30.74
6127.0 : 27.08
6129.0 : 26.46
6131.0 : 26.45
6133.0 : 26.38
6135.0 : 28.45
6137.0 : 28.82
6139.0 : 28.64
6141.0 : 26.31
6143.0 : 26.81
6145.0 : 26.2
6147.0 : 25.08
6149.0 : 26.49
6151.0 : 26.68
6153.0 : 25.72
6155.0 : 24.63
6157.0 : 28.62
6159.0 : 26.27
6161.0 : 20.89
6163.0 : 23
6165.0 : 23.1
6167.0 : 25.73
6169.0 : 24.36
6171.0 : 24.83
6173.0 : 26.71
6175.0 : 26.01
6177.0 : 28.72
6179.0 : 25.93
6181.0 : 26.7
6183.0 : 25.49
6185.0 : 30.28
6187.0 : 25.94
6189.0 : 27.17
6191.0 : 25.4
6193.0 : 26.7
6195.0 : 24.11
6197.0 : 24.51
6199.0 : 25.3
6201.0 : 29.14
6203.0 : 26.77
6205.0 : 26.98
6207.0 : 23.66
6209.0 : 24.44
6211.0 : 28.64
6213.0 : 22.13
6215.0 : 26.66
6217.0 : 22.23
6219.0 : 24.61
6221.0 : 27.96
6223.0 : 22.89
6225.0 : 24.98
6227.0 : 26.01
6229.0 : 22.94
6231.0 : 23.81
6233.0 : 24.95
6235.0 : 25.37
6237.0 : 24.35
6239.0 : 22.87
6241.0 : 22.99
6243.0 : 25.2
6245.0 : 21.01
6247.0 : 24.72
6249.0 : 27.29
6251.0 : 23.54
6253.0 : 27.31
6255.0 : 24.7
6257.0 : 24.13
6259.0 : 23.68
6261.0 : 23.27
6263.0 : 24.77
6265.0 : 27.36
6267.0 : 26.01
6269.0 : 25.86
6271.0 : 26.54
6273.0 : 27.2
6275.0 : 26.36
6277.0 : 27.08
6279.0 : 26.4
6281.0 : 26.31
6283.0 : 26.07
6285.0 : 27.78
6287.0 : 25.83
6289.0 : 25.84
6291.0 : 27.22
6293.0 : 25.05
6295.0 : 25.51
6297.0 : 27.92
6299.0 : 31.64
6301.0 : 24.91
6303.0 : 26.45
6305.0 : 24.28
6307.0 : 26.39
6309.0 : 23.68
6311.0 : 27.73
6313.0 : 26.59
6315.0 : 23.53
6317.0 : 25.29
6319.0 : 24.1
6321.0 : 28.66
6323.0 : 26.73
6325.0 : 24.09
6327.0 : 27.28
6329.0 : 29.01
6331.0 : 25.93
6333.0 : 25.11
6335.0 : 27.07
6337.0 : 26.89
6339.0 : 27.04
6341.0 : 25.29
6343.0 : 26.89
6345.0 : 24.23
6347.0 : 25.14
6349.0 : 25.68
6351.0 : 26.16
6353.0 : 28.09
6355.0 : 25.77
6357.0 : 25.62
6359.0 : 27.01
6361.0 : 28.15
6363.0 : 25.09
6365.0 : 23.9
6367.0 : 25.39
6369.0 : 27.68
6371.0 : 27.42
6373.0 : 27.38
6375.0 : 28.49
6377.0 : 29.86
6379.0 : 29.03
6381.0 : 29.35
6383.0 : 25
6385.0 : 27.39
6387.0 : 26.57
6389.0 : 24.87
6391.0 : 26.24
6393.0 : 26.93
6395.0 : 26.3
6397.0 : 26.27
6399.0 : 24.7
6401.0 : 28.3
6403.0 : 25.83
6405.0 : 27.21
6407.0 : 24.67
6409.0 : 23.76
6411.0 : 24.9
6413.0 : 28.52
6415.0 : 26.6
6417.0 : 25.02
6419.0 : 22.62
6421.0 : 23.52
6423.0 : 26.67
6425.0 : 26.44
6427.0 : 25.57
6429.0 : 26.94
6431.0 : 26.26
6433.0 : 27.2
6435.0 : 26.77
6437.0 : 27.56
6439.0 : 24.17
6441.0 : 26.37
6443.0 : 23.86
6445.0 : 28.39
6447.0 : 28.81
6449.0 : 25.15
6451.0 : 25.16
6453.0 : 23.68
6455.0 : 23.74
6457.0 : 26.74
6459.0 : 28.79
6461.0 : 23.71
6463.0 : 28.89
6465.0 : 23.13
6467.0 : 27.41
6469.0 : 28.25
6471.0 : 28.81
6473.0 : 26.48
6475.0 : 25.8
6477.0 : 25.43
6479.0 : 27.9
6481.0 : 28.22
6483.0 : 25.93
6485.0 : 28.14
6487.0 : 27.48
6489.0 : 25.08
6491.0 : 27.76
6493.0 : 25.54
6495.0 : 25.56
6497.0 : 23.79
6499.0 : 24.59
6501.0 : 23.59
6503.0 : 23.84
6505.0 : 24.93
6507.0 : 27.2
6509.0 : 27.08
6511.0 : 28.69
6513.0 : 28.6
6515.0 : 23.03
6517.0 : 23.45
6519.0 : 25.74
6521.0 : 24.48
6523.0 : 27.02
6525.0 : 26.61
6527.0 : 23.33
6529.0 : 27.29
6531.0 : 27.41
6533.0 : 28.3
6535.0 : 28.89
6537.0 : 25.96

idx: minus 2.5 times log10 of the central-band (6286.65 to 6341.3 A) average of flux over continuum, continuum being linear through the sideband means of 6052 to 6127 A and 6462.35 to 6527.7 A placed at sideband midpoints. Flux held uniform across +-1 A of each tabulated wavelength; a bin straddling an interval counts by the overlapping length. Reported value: 0.02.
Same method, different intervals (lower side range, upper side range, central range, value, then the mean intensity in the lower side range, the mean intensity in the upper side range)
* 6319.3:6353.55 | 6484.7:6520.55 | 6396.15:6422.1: 0.023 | 26.4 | 25.7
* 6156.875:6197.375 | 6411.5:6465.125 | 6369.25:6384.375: -0.086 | 25.7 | 26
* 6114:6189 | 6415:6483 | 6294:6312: -0.007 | 26.5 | 26.2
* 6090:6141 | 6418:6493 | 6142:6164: 0.074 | 27.4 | 26.3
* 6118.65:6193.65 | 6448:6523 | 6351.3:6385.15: -0.037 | 26.5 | 26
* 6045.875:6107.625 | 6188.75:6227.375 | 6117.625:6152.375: -0.030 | 27.3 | 25.5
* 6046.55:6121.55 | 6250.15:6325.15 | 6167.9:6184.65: 0.017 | 27.3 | 26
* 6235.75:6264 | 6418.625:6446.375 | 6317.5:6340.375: -0.062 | 24.3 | 26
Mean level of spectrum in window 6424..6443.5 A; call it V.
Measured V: 26.2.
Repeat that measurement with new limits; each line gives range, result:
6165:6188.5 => 26.3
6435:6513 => 26.2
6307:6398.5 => 26.4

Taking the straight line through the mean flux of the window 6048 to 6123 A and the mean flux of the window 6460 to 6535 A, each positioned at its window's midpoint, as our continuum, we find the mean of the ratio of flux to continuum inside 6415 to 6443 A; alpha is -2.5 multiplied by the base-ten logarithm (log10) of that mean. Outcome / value 0.03 mag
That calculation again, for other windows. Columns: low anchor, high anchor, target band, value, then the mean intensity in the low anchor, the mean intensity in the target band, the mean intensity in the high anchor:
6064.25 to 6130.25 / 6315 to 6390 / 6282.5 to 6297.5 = 0.014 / 27.2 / 26.4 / 26.5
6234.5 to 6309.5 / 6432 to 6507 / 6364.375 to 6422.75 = -0.017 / 25.6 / 26.4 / 26.1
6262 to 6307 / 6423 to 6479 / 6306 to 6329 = 0.020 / 26.5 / 26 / 26.3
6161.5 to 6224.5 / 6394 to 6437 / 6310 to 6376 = -0.020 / 25.6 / 26.3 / 25.9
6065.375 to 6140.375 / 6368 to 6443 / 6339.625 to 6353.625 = 0.029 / 27.3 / 25.9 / 26.4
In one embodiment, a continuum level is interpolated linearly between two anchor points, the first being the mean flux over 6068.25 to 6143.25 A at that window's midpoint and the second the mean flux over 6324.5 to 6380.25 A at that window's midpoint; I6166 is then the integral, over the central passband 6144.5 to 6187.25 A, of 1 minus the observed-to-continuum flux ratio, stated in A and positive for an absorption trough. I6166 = 2.19 A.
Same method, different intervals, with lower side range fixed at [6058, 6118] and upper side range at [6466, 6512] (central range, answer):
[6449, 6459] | 0.46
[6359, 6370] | 0.19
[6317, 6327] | 0.26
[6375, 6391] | -0.52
